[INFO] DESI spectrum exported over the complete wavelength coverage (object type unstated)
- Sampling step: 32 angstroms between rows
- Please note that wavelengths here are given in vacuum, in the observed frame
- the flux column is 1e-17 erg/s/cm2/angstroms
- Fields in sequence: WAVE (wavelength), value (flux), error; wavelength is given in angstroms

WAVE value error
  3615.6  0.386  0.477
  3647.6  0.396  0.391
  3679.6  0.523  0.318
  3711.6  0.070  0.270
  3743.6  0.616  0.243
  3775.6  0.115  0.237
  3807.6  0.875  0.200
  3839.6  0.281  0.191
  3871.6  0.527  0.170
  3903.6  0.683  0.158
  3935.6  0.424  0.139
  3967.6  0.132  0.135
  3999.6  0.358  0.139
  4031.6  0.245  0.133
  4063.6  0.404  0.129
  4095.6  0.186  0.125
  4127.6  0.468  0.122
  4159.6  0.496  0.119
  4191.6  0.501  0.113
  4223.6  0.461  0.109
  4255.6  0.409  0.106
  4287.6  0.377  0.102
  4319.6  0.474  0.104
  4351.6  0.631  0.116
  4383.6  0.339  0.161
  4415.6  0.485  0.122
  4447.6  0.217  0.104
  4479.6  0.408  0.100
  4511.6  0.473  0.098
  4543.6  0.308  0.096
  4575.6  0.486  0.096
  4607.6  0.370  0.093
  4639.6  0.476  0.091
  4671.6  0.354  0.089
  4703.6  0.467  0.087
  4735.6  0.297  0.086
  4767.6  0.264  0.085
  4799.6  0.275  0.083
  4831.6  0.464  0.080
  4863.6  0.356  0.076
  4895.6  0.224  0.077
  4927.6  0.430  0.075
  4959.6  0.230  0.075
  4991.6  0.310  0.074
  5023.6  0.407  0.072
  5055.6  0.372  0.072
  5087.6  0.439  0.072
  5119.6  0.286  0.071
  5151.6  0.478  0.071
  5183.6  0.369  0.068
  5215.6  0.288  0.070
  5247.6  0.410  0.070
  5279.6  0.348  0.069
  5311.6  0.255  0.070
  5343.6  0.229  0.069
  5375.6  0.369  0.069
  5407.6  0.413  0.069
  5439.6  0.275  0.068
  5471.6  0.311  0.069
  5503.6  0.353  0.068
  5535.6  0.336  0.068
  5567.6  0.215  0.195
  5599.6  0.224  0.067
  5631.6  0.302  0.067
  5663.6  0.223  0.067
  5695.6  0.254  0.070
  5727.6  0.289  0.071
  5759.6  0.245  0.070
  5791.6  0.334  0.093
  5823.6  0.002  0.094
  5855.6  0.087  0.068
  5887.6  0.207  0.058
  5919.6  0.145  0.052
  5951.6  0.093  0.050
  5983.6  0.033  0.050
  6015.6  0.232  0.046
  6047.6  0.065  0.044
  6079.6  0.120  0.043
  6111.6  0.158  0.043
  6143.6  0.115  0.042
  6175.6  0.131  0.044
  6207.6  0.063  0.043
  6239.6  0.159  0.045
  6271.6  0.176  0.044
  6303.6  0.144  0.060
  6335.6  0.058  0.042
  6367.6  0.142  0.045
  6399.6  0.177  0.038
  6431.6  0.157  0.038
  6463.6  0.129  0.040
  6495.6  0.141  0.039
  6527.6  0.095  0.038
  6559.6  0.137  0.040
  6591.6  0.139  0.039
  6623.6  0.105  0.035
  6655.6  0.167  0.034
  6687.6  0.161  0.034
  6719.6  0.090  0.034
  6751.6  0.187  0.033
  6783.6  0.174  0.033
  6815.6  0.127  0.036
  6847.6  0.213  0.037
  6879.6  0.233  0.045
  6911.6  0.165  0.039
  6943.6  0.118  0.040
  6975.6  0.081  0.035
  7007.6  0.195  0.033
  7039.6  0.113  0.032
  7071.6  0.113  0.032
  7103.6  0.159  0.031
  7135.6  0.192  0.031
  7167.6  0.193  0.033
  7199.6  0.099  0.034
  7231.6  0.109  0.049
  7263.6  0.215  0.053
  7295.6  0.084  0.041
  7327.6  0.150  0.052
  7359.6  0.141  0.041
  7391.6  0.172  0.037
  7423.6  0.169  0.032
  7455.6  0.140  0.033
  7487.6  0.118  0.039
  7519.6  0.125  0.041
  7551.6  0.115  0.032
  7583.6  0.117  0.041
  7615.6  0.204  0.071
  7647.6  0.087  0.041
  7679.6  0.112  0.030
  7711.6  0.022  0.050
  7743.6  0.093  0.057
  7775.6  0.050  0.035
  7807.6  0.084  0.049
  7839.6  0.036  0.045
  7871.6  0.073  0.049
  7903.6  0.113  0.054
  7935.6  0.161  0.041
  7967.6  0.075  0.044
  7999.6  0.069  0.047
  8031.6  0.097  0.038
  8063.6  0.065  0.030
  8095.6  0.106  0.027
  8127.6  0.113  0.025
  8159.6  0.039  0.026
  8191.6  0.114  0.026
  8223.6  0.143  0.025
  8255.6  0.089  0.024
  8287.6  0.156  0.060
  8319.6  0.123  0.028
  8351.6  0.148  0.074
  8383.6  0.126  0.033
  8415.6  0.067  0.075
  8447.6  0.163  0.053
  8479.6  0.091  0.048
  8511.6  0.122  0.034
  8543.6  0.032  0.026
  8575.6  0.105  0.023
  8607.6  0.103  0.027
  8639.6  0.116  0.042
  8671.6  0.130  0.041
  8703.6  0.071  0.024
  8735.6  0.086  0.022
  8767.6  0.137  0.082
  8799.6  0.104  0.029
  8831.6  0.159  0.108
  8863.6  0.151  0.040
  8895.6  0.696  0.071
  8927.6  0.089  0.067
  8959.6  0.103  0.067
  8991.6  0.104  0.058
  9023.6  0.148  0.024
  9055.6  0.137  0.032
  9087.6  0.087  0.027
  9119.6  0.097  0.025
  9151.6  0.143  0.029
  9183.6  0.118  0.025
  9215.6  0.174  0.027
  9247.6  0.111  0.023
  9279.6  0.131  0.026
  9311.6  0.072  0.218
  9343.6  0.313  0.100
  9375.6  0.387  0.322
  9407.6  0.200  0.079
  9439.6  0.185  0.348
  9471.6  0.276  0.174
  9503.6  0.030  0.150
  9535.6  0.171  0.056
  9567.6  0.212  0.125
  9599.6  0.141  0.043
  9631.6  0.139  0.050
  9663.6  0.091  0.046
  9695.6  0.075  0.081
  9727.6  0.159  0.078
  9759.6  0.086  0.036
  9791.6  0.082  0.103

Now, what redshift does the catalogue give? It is 1.384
